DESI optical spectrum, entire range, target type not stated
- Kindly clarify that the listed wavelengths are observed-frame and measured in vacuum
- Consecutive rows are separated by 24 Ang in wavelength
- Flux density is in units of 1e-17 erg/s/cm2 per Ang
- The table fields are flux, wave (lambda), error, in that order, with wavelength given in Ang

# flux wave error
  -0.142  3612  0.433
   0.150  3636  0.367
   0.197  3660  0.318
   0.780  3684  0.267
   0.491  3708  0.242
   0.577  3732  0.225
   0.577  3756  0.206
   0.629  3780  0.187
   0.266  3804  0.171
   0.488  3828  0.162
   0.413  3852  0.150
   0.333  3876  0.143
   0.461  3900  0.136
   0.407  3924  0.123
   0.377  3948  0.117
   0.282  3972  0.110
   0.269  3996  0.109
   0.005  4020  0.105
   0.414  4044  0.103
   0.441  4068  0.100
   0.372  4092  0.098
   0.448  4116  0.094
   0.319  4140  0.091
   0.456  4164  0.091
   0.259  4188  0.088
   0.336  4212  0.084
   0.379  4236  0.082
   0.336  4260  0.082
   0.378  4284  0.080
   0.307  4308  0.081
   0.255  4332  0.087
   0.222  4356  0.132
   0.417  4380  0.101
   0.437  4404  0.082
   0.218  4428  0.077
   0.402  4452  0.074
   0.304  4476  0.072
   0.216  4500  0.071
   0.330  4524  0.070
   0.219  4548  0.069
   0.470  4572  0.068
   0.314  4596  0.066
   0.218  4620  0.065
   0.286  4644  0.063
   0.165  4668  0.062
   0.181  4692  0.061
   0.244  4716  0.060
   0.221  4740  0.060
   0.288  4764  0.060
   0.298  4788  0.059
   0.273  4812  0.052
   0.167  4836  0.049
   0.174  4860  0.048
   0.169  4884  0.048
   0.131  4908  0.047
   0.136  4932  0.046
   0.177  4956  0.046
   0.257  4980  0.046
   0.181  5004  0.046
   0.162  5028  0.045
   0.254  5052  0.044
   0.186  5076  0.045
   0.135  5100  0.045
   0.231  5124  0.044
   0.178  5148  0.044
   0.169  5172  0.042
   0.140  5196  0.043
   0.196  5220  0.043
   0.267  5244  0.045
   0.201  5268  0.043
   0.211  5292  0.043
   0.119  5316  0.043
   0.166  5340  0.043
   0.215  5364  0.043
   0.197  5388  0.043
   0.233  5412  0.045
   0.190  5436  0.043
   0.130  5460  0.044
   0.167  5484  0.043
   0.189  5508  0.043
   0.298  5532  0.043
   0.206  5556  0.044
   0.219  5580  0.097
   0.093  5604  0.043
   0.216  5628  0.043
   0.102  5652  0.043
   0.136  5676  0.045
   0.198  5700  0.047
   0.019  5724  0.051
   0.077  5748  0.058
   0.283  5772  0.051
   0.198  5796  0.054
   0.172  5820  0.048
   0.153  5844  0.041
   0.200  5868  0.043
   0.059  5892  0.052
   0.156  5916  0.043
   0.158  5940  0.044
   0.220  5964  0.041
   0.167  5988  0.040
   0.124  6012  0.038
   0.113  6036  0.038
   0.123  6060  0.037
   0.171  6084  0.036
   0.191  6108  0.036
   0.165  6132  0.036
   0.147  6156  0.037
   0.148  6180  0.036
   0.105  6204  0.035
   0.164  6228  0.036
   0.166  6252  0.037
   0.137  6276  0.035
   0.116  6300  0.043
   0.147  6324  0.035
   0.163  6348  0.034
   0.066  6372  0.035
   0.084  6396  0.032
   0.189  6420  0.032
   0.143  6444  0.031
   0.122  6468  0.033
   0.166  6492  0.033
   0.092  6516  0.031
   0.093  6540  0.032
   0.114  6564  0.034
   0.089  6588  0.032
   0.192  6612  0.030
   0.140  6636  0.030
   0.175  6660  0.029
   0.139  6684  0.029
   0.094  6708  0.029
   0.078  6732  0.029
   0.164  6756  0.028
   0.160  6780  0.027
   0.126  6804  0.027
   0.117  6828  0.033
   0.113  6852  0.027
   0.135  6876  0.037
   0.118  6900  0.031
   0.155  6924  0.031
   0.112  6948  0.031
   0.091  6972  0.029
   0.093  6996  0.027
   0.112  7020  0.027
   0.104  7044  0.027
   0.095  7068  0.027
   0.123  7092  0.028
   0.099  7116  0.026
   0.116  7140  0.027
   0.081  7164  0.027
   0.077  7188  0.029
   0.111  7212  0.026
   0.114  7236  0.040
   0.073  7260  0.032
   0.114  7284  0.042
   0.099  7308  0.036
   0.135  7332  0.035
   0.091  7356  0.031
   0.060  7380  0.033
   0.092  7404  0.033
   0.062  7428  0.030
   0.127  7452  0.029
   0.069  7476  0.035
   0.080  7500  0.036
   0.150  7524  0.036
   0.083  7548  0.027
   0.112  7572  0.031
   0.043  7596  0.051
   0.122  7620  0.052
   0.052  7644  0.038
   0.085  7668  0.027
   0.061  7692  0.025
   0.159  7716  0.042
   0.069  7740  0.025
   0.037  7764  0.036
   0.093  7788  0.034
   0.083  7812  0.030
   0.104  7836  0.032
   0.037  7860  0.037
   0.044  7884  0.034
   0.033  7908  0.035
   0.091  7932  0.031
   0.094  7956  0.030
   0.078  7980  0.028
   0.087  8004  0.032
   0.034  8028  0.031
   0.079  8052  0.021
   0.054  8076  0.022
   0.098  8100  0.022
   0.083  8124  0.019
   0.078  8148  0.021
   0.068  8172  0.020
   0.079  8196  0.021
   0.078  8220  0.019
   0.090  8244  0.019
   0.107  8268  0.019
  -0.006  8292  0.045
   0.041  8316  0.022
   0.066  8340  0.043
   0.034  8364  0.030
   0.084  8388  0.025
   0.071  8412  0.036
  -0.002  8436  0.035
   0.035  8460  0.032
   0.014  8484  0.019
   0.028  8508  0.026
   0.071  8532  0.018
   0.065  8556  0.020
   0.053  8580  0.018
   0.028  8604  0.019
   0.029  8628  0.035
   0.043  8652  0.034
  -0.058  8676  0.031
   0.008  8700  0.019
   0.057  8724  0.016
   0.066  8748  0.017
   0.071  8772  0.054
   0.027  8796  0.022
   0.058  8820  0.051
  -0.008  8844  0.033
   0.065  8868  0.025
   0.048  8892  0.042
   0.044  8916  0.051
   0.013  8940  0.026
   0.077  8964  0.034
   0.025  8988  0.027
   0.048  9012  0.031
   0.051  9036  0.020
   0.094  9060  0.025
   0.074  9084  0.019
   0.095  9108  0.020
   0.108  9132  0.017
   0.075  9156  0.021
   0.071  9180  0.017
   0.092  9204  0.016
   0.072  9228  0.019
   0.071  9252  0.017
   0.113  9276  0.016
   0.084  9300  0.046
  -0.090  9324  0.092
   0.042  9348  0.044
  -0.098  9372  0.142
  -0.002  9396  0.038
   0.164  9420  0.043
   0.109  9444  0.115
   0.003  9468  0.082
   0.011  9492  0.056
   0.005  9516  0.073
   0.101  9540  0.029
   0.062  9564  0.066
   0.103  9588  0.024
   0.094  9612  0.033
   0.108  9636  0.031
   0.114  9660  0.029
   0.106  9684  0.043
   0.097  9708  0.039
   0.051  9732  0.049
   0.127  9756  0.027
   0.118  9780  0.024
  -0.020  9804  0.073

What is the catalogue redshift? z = 1.53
